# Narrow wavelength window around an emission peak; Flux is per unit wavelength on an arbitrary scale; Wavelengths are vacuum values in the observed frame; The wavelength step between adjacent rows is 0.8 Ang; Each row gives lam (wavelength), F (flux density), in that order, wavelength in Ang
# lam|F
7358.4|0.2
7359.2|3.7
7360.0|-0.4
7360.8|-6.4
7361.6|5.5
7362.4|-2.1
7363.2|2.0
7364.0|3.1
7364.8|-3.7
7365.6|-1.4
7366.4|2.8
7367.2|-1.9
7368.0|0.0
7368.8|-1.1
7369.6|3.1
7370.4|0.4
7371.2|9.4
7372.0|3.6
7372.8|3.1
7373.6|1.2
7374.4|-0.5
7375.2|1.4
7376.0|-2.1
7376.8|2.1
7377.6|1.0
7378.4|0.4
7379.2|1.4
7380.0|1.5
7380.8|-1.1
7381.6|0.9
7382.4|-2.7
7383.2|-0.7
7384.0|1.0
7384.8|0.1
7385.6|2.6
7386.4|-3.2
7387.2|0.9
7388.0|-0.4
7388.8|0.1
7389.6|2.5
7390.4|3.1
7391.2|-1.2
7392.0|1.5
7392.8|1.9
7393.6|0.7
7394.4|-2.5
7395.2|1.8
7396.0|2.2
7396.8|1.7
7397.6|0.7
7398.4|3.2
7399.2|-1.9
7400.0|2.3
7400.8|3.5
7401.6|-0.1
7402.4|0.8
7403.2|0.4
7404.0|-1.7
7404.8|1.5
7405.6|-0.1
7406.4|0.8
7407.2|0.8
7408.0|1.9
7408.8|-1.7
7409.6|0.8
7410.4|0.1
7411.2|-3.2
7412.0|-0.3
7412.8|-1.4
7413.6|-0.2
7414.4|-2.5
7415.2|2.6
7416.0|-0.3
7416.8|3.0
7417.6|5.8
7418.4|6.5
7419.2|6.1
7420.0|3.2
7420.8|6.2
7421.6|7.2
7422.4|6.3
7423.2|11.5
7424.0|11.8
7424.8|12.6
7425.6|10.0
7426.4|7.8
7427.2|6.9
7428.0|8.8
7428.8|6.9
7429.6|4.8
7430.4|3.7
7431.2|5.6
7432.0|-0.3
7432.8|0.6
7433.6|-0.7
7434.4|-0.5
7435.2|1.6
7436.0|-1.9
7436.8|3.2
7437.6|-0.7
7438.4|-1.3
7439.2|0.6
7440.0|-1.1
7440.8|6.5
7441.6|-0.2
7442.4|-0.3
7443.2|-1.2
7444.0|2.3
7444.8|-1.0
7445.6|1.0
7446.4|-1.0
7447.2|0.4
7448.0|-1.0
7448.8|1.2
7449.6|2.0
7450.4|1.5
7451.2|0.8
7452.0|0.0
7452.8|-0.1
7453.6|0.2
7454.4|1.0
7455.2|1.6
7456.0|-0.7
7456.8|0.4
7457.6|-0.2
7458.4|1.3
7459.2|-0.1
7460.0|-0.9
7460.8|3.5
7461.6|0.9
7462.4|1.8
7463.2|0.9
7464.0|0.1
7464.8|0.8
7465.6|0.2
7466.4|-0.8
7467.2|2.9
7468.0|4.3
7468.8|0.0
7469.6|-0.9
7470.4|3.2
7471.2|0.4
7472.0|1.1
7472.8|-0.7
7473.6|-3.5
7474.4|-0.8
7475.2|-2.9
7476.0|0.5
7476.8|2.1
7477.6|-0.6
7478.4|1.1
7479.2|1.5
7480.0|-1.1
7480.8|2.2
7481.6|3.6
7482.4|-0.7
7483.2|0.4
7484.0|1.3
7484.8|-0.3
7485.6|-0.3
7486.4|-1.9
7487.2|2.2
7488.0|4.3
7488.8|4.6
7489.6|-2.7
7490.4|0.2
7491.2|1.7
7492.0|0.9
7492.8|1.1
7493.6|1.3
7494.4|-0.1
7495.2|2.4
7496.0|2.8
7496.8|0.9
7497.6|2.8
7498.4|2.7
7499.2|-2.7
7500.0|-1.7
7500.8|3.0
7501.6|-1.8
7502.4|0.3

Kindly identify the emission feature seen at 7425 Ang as [O II]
